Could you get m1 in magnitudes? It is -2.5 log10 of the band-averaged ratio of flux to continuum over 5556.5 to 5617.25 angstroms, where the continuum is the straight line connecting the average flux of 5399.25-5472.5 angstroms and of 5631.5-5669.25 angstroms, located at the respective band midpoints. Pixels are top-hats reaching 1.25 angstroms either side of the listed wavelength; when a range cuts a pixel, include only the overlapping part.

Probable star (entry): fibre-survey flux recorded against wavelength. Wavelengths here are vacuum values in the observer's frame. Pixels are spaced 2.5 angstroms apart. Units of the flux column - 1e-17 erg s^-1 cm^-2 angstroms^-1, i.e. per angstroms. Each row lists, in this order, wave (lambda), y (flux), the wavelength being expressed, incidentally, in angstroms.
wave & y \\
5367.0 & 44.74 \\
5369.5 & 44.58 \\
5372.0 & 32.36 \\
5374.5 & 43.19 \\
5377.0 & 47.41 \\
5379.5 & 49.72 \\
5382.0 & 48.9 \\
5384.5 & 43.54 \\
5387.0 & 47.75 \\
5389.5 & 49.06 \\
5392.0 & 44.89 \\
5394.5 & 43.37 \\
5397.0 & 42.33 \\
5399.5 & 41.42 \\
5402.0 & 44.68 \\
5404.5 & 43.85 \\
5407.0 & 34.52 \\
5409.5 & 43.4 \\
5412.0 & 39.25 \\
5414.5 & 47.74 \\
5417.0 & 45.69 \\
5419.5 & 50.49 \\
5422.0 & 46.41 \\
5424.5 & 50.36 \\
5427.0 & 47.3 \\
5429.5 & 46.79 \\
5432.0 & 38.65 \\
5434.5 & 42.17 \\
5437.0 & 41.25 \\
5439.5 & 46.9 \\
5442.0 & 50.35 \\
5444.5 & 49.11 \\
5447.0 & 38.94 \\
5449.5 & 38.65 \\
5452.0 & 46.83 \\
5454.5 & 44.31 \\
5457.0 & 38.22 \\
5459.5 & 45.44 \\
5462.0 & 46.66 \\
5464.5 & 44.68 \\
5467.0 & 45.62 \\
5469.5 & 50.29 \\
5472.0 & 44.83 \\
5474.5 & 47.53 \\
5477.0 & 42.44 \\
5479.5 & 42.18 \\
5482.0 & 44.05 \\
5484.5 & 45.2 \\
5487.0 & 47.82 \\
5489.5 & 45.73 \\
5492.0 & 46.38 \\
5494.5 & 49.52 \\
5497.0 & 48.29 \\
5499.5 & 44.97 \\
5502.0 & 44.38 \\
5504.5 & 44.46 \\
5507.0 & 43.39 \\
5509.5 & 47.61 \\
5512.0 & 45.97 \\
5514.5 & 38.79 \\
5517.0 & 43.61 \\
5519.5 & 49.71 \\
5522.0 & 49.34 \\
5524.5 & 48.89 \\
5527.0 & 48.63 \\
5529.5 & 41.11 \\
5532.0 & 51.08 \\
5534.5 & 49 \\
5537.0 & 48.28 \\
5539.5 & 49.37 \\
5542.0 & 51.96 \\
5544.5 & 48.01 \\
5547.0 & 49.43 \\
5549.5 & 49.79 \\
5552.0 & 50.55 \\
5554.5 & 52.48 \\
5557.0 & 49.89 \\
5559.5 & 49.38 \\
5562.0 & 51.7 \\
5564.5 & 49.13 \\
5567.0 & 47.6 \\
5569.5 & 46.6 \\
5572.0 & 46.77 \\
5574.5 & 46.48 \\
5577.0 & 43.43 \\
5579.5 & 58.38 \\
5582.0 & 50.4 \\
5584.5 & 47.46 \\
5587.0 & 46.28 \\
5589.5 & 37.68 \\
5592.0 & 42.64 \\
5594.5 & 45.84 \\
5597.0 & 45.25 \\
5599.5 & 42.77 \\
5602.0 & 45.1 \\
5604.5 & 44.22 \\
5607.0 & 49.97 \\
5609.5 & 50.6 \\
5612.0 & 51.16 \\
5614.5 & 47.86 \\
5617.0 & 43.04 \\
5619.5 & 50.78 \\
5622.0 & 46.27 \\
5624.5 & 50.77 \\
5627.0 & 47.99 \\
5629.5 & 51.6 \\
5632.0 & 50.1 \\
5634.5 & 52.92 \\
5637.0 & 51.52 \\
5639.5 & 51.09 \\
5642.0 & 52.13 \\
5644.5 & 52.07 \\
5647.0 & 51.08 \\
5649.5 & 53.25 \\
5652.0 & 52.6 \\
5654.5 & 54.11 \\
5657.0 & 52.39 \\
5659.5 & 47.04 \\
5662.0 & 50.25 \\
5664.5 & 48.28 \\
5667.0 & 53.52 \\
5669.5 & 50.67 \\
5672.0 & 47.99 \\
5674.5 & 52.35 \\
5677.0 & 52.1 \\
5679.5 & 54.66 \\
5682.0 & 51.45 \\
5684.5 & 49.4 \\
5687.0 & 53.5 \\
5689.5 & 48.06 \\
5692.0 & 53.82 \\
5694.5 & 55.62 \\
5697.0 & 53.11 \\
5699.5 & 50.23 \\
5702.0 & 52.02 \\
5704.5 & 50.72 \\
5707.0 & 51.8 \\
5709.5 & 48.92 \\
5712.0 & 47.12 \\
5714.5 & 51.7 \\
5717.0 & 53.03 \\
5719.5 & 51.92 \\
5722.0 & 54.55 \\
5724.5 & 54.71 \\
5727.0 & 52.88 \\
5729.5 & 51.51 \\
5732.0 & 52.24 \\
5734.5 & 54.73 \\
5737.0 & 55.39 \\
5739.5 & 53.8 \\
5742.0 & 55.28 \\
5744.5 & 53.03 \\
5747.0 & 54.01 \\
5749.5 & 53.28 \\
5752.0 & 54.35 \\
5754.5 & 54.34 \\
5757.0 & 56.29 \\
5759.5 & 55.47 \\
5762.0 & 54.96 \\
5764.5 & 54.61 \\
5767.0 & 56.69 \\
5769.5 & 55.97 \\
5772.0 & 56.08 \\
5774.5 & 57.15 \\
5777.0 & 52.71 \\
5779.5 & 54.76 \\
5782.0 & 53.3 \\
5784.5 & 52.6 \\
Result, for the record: 0.05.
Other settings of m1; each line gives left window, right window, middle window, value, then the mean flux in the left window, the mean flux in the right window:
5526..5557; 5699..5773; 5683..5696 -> 0.01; 49.2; 53.4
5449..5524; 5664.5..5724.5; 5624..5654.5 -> -0.03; 45.3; 51.7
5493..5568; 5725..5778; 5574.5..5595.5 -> 0.07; 47.9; 54.5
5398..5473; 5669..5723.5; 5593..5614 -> 0.05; 44.5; 51.6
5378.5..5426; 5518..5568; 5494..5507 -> 0.05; 45.1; 49.2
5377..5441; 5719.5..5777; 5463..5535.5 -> 0.03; 44.9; 54.5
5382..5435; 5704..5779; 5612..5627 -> 0.05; 44.6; 53.7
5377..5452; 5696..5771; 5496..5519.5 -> 0.06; 44.8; 53.3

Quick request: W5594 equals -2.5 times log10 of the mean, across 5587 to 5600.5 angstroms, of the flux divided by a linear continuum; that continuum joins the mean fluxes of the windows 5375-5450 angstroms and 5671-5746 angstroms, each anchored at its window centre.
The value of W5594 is 0.15 mag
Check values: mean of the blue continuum 44.9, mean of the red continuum 52.3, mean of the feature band 43.2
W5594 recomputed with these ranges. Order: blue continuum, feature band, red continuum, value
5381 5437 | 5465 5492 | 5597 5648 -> 0.010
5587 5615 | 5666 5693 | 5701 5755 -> -0.032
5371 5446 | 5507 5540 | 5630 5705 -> 0.023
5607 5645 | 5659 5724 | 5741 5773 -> 0.022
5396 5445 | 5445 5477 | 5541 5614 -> 0.026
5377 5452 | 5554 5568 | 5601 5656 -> -0.034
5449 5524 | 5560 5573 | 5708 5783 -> -0.011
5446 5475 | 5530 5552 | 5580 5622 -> -0.087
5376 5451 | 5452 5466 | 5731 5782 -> 0.048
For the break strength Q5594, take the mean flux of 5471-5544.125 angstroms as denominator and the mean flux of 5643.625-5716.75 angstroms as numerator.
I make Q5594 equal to 1.11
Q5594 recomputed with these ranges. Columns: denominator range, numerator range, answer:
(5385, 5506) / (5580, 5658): 1.09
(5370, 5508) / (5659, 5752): 1.16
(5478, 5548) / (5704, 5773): 1.15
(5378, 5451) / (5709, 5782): 1.20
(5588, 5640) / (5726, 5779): 1.15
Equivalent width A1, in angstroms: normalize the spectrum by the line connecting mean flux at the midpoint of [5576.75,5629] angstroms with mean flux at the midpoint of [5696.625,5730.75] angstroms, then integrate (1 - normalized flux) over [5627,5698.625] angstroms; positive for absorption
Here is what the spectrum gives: -2.9 angstroms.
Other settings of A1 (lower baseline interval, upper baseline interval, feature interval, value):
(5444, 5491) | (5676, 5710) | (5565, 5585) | -0.2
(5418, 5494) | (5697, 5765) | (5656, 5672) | 0.3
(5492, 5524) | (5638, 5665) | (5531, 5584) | -1.9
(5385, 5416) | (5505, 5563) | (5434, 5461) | 0.7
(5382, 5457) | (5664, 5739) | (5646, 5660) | -0.4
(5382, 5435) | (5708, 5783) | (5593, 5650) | 1.7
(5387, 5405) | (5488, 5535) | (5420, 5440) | 0.0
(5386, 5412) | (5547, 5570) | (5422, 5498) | 0.9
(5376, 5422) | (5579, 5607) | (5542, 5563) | -2.1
